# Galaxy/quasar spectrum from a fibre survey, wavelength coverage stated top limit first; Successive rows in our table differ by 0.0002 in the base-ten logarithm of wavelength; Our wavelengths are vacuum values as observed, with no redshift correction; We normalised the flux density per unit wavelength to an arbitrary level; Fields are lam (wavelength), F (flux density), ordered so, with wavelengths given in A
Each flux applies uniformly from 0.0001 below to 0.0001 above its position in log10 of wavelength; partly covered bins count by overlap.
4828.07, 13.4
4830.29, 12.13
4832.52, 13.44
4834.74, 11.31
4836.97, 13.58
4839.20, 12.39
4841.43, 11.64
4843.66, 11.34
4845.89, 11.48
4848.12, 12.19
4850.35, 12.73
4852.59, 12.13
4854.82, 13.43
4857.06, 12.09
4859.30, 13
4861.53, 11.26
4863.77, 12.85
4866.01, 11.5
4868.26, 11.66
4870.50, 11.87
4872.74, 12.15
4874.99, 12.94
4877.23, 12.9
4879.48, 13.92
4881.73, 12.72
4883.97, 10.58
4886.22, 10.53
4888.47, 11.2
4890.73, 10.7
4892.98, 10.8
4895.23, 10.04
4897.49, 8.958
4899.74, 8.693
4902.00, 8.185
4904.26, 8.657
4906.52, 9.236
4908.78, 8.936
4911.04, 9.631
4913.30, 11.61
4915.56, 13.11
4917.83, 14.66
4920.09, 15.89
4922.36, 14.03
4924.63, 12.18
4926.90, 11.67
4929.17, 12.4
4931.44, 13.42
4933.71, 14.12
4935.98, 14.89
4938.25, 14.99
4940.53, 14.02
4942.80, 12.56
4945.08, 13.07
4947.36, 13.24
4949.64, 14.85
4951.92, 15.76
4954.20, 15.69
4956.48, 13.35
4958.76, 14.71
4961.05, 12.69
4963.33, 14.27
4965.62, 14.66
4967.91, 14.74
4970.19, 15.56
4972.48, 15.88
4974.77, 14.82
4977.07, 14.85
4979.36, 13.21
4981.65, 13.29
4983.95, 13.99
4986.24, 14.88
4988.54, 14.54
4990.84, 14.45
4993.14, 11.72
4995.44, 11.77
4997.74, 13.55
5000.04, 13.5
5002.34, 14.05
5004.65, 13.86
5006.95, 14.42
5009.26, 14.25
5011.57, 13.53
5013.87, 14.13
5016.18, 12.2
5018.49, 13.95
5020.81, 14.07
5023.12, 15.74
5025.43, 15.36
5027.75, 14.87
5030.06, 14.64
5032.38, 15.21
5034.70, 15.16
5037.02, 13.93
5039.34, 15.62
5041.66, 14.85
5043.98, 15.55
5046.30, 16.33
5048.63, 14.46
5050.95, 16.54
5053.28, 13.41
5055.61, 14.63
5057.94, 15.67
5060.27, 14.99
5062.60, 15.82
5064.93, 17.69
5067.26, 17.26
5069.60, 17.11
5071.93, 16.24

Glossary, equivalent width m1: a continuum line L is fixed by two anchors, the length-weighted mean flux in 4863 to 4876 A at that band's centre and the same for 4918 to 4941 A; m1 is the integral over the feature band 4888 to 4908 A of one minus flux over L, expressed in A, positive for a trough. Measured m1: 5.2 A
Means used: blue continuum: 12.1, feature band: 9.54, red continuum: 13.8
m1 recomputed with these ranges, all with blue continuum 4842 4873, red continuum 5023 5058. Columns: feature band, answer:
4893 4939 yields 4.8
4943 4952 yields -0.2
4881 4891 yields 1.2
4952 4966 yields -0.6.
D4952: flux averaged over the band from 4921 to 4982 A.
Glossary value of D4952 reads 14.1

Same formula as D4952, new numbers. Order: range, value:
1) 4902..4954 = 12.8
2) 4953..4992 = 14.4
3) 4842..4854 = 12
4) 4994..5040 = 14.2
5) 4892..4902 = 9.44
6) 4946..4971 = 14.5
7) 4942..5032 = 14.1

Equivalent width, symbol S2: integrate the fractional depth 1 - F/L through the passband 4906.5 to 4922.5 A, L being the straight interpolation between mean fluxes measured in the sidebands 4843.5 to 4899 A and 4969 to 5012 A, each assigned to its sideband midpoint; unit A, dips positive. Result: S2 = 0.5 A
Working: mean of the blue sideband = 11.8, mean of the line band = 12.2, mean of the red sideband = 14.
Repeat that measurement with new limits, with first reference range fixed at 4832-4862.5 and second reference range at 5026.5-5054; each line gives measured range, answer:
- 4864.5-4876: 0.51 A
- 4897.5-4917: 4.99 A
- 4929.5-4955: -0.95 A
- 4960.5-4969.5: -0.18 A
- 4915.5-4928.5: -0.23 A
